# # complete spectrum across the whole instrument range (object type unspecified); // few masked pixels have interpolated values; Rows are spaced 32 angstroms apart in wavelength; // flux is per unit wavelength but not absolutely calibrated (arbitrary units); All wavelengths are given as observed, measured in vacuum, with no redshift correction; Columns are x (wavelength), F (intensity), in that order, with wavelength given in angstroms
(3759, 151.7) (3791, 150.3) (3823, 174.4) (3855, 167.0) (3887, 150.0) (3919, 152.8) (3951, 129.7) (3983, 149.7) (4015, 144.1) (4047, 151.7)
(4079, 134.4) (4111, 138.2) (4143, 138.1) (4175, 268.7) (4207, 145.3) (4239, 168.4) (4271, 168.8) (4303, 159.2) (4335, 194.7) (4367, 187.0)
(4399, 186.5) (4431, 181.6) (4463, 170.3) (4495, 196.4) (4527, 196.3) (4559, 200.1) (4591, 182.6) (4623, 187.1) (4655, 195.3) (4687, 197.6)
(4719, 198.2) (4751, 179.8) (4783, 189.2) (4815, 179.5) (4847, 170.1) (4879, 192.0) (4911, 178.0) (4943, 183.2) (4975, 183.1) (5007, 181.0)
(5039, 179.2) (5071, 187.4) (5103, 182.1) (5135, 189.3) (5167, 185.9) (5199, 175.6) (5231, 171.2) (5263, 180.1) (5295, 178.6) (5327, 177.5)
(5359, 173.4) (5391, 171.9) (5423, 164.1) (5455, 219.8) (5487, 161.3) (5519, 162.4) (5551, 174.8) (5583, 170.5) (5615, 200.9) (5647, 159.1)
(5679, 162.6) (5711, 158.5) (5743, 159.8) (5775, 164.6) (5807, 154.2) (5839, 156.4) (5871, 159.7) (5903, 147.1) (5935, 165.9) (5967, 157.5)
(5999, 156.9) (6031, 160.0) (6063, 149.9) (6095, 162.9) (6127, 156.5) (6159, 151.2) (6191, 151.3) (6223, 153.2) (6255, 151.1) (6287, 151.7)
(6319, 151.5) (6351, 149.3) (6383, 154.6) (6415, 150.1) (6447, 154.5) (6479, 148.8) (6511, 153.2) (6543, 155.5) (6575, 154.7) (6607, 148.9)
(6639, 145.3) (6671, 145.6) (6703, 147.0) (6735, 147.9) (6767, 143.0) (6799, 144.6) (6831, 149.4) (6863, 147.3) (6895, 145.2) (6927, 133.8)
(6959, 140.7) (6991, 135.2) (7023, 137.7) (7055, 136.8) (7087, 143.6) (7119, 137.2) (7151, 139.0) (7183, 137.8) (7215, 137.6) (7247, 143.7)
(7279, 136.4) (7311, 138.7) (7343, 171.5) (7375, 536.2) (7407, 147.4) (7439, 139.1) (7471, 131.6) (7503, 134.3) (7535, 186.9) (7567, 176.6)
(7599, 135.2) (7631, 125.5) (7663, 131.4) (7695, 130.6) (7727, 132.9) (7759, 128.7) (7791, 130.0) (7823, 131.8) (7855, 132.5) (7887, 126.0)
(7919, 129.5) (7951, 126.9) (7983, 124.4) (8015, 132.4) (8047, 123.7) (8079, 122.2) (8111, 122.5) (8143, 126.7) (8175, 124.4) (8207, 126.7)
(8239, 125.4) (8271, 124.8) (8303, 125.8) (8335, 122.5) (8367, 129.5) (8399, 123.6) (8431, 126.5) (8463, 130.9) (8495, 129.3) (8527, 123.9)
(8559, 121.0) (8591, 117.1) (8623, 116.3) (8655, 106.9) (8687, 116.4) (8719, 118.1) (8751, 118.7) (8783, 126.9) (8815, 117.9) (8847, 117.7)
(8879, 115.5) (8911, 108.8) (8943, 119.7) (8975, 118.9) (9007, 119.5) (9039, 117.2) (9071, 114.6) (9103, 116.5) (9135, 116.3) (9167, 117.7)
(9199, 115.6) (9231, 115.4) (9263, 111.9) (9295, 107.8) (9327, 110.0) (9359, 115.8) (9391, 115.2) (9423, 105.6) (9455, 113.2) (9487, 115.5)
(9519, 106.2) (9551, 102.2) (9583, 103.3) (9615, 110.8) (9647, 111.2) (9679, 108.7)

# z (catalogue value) 0.122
